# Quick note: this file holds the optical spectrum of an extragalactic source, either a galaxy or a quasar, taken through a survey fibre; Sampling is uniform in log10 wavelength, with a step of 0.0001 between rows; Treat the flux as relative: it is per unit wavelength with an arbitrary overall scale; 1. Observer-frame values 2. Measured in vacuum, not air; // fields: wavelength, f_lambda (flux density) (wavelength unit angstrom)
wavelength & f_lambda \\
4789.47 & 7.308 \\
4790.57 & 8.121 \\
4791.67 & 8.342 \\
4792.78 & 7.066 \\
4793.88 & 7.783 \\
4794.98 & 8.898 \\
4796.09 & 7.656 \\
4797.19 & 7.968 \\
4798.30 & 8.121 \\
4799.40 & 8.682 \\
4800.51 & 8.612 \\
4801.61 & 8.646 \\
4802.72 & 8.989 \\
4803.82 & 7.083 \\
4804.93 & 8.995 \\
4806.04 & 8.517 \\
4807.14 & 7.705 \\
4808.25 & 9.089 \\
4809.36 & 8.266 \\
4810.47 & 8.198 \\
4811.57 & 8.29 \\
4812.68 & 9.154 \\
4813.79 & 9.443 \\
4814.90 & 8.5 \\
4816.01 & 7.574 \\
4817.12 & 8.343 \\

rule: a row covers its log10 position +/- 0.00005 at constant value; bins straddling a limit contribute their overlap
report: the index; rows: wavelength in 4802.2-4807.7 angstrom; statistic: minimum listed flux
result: 7.083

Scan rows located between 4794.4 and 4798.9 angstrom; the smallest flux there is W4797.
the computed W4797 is 7.656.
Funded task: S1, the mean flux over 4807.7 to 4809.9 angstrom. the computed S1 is 8.67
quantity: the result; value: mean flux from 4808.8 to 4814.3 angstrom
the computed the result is 8.66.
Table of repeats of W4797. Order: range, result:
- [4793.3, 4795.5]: 7.783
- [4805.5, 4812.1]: 7.705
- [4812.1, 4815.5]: 8.5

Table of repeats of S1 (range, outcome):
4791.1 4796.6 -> 7.95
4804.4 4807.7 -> 8.4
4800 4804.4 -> 8.34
